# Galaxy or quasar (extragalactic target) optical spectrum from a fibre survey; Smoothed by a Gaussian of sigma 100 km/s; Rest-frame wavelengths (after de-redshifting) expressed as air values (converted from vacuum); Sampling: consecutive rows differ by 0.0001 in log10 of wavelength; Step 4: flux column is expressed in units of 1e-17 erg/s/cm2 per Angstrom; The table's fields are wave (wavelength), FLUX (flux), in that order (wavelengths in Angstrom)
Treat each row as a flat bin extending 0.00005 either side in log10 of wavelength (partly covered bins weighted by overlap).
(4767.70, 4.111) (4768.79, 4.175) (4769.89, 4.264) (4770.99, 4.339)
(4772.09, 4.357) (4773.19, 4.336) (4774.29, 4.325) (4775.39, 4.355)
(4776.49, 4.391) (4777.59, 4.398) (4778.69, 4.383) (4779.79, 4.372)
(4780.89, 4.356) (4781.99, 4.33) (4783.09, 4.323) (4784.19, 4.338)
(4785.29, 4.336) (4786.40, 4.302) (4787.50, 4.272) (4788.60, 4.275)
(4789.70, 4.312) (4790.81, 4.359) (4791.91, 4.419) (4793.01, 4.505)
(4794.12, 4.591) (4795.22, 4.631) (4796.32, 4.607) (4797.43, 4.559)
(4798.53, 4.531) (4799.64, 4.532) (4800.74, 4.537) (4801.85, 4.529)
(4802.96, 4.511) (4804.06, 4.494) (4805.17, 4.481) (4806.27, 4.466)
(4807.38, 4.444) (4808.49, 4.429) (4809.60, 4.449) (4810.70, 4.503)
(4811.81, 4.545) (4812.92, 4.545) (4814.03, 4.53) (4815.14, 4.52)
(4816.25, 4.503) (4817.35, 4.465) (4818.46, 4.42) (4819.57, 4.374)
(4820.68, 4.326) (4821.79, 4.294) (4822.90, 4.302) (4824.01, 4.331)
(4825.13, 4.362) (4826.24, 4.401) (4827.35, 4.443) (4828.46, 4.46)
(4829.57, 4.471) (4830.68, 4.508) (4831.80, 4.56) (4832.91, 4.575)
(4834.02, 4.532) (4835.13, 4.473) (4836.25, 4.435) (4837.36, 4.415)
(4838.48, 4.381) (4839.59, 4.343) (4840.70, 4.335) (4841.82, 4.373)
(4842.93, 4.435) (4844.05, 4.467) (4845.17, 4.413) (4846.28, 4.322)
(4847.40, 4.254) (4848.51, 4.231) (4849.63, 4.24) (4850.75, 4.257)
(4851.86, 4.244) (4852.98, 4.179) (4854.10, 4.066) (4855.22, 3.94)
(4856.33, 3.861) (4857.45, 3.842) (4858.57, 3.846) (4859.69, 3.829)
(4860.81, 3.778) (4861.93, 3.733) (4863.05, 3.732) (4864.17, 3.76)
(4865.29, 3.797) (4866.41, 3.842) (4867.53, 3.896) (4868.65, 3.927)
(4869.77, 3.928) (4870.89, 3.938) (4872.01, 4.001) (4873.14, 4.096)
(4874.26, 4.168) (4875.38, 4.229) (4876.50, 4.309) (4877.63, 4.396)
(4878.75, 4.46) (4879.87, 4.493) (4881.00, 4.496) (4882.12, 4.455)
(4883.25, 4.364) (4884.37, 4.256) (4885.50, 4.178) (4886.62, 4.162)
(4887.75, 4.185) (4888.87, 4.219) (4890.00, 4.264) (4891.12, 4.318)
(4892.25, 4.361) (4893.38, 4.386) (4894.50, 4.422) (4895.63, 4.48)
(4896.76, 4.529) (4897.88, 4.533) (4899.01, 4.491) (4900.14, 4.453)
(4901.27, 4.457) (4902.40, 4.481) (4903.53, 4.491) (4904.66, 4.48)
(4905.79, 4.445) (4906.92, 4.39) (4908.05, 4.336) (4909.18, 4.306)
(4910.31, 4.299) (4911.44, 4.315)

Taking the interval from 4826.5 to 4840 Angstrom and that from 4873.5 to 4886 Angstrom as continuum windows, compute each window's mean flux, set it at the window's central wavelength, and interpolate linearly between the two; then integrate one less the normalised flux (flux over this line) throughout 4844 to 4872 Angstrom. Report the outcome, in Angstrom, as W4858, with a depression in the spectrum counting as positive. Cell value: 2.5 Angstrom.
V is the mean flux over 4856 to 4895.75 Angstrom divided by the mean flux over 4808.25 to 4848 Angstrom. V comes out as 0.9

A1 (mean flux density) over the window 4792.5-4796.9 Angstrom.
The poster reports 4.58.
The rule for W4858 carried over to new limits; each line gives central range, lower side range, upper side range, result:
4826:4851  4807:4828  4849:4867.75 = -1.39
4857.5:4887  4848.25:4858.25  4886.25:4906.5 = 1.05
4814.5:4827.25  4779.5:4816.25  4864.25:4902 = 0.02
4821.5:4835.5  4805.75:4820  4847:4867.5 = -0.48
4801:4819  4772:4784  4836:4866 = -0.99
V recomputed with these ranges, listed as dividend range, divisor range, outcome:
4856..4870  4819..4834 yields 0.87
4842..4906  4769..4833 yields 0.95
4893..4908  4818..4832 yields 1.01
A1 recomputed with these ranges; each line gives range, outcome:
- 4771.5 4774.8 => 4.34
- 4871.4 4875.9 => 4.12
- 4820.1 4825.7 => 4.32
